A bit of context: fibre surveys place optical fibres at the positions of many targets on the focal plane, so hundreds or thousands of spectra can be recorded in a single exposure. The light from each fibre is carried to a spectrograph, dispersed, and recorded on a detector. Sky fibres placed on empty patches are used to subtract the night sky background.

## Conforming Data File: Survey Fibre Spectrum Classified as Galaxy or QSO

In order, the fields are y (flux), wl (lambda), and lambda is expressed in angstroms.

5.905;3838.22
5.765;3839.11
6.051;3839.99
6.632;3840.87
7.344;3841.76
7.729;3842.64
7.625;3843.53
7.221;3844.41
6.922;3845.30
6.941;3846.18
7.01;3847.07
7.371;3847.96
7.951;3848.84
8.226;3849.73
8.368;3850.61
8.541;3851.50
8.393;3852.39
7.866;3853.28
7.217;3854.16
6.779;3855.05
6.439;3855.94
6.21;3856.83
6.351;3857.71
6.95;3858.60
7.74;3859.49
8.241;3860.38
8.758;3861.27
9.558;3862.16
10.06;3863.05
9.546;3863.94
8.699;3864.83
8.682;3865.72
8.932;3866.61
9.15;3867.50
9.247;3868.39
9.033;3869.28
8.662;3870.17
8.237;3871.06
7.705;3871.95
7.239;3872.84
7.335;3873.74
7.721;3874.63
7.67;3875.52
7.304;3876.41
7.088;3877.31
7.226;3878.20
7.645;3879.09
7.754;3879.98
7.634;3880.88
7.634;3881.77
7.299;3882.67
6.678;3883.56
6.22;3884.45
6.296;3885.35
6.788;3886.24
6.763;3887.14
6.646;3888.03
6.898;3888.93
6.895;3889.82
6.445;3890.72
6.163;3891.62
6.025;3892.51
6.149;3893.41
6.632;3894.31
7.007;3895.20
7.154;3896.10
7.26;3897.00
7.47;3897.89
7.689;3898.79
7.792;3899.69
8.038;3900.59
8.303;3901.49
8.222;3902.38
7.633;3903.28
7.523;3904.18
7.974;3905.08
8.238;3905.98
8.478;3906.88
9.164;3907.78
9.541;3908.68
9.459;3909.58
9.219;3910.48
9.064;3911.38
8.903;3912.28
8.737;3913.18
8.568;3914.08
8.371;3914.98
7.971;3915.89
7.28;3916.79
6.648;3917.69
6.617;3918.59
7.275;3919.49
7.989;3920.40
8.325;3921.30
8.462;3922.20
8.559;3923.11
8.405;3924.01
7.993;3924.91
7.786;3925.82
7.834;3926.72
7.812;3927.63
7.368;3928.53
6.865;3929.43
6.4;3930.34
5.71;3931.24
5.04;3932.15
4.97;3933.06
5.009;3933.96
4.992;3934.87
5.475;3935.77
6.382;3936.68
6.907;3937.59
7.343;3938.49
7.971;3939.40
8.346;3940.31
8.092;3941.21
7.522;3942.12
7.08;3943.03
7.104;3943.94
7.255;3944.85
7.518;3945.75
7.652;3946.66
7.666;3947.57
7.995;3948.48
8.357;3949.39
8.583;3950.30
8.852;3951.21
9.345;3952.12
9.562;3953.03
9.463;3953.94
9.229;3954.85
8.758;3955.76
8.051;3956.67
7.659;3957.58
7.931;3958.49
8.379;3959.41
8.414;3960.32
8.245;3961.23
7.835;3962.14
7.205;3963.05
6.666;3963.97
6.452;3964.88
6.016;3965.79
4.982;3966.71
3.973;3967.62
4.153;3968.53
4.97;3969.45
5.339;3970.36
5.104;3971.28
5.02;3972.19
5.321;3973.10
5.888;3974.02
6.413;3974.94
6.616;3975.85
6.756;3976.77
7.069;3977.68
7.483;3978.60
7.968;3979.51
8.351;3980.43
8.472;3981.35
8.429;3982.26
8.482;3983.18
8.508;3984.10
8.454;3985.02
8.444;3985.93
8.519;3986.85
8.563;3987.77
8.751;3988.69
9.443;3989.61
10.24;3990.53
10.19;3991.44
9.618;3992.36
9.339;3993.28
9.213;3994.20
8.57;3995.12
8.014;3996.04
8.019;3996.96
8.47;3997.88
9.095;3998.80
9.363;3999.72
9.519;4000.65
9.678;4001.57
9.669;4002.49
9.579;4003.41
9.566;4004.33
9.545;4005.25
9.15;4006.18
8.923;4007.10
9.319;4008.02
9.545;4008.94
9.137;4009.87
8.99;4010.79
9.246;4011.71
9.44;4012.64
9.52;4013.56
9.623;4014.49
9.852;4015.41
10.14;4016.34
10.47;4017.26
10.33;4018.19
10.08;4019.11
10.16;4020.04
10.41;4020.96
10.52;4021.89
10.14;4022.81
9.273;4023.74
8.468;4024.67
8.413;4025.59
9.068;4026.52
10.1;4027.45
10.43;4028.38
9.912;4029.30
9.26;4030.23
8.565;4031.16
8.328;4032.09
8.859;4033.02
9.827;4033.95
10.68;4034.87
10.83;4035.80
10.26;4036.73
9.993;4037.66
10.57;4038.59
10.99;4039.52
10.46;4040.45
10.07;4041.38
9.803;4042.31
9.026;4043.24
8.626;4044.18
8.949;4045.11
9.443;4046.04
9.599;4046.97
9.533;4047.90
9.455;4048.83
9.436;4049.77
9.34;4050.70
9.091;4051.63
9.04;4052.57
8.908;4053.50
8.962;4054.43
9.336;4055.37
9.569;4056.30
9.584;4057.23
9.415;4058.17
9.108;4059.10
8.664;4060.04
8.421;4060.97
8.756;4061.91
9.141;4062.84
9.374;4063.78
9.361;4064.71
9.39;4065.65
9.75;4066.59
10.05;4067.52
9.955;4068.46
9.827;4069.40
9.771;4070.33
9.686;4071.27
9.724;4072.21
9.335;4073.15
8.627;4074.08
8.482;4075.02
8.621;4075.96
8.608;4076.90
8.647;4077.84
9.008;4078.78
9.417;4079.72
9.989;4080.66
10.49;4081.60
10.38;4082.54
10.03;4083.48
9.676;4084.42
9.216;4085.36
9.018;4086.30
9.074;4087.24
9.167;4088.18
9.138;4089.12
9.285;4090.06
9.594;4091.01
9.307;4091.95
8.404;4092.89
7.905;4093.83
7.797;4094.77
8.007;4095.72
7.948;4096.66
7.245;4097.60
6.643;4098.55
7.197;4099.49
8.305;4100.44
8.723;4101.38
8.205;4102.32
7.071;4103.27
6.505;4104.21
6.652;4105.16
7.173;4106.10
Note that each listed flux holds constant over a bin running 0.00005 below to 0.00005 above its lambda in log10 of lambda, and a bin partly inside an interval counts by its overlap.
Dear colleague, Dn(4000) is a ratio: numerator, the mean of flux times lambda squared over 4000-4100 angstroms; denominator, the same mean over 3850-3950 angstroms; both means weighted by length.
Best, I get 1.3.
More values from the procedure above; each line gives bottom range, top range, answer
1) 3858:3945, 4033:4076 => 1.35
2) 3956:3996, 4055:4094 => 1.30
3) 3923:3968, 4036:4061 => 1.36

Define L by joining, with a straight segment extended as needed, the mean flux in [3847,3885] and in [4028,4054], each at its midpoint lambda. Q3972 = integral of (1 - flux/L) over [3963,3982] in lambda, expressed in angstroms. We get 5.82 angstroms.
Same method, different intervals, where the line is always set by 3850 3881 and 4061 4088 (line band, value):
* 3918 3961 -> 4.6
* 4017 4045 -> -2.1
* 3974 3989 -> 1.5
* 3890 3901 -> 1.6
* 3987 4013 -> -0.9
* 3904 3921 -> 0.1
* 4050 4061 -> 0.1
